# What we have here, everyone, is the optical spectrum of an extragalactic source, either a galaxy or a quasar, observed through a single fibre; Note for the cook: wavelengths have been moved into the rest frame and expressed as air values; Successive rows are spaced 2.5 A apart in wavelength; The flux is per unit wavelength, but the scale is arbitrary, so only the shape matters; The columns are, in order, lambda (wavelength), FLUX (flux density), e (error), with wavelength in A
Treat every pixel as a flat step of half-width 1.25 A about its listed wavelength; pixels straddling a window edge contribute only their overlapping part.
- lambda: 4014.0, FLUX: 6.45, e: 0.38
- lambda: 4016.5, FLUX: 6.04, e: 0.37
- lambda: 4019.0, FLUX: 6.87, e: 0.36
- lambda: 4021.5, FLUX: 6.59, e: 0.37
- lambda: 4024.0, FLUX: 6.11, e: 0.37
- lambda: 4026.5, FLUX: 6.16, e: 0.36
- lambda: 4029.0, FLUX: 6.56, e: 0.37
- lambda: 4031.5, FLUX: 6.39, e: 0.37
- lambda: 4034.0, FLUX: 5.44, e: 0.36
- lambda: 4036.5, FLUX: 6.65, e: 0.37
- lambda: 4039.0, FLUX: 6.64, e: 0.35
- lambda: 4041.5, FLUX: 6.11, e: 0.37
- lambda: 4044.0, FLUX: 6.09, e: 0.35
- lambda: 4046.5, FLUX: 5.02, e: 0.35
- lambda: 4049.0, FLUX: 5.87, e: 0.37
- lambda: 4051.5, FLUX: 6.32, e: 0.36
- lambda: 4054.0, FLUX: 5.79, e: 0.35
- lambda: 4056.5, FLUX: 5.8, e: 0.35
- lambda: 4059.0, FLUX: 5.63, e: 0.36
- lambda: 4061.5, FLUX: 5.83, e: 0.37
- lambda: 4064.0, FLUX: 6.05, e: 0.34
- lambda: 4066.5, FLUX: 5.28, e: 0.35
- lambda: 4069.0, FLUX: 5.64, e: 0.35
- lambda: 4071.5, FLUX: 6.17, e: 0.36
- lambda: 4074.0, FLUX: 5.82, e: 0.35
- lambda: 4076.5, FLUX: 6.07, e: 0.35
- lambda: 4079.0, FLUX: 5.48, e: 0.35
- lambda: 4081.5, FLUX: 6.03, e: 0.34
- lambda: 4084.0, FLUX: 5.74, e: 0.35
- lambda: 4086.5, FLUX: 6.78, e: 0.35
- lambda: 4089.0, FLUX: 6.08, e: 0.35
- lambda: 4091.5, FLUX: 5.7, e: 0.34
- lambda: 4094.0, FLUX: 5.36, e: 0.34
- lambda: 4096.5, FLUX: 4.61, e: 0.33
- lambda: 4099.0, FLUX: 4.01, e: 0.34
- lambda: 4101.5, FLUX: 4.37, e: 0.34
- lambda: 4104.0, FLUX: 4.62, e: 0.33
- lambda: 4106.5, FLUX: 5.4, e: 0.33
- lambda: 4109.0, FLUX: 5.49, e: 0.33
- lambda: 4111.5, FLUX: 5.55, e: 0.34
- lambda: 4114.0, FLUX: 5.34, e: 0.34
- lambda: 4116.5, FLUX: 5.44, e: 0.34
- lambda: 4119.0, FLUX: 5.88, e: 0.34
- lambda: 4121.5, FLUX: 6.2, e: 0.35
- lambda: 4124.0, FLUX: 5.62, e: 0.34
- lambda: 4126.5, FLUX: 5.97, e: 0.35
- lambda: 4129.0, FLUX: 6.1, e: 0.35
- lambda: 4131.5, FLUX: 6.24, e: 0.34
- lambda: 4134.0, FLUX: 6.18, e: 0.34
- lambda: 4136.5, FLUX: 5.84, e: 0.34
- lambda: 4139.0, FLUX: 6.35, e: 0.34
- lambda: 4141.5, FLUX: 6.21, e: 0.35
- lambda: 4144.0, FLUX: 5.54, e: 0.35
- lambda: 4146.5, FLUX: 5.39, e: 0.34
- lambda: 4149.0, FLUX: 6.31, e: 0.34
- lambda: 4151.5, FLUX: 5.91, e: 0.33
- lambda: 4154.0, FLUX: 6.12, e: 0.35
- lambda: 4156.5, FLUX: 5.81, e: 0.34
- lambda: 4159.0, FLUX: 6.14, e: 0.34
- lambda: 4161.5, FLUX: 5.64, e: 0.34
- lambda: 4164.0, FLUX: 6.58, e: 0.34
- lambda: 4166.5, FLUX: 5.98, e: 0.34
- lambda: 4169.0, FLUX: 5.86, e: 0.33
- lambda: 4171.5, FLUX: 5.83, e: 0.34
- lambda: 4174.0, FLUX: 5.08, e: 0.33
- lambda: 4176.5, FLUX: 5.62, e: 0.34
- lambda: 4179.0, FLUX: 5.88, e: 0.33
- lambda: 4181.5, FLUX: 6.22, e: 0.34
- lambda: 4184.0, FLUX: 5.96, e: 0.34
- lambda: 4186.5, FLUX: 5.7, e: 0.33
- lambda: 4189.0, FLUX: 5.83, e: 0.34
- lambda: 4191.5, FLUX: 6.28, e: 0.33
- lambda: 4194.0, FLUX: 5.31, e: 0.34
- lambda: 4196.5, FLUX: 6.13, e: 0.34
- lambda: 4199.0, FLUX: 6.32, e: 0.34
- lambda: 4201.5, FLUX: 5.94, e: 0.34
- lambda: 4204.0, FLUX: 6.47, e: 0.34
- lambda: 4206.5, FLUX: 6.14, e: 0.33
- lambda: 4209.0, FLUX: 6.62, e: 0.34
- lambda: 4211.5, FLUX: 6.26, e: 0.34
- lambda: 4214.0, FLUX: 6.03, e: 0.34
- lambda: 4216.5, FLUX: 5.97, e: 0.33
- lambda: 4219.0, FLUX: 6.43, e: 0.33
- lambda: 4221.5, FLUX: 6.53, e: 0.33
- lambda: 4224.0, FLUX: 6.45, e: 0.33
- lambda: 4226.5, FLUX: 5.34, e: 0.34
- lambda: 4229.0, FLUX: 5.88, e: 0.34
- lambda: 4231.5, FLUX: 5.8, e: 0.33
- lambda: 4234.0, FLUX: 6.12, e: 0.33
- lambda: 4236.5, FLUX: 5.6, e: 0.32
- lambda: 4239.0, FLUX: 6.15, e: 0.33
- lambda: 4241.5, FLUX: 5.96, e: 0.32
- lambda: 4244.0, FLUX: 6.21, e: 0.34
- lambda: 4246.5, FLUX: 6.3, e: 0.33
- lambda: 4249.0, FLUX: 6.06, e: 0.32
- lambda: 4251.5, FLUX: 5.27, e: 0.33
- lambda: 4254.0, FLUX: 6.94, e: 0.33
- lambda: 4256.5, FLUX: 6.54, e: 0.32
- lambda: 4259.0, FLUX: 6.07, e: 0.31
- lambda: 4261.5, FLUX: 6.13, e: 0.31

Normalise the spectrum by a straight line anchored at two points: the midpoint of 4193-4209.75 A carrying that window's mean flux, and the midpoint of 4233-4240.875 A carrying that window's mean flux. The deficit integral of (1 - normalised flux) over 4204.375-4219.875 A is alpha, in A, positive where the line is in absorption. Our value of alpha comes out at -0.44 A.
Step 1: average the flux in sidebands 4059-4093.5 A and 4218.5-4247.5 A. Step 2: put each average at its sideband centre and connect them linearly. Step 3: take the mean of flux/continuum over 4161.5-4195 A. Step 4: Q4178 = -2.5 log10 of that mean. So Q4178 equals 0.03 mag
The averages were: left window 5.88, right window 6.05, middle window 5.85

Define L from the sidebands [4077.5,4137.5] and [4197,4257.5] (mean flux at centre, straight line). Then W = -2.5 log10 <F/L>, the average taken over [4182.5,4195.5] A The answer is 0.024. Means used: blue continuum 5.59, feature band 5.83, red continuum 6.14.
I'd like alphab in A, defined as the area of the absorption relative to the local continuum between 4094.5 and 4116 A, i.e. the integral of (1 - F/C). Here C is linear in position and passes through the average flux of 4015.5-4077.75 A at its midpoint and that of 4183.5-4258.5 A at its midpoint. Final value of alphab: 3.9 A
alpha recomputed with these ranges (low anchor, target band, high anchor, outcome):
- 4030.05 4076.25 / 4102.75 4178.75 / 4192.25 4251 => 2.5 A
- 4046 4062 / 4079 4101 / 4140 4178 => 1.2 A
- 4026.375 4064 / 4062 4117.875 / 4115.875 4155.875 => 4.5 A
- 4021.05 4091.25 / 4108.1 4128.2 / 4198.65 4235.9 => 1.2 A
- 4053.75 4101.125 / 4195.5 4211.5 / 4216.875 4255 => -0.8 A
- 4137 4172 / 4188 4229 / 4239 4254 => -0.7 A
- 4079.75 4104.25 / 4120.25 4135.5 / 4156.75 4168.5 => -0.9 A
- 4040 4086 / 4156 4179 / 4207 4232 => 0.8 A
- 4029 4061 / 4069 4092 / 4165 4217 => 0.1 A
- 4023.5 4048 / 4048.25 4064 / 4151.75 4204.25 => 0.5 A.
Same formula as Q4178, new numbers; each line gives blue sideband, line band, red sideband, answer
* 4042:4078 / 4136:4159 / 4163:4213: 0.00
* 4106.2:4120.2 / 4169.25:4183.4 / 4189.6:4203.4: 0.03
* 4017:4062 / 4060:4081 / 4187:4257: 0.06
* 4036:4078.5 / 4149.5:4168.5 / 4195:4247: 0.00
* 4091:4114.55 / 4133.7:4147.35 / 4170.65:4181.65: -0.11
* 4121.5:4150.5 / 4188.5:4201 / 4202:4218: 0.04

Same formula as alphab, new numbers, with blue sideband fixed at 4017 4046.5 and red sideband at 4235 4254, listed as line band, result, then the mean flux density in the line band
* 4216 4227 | -0.3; 6.21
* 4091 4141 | 5.2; 5.52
